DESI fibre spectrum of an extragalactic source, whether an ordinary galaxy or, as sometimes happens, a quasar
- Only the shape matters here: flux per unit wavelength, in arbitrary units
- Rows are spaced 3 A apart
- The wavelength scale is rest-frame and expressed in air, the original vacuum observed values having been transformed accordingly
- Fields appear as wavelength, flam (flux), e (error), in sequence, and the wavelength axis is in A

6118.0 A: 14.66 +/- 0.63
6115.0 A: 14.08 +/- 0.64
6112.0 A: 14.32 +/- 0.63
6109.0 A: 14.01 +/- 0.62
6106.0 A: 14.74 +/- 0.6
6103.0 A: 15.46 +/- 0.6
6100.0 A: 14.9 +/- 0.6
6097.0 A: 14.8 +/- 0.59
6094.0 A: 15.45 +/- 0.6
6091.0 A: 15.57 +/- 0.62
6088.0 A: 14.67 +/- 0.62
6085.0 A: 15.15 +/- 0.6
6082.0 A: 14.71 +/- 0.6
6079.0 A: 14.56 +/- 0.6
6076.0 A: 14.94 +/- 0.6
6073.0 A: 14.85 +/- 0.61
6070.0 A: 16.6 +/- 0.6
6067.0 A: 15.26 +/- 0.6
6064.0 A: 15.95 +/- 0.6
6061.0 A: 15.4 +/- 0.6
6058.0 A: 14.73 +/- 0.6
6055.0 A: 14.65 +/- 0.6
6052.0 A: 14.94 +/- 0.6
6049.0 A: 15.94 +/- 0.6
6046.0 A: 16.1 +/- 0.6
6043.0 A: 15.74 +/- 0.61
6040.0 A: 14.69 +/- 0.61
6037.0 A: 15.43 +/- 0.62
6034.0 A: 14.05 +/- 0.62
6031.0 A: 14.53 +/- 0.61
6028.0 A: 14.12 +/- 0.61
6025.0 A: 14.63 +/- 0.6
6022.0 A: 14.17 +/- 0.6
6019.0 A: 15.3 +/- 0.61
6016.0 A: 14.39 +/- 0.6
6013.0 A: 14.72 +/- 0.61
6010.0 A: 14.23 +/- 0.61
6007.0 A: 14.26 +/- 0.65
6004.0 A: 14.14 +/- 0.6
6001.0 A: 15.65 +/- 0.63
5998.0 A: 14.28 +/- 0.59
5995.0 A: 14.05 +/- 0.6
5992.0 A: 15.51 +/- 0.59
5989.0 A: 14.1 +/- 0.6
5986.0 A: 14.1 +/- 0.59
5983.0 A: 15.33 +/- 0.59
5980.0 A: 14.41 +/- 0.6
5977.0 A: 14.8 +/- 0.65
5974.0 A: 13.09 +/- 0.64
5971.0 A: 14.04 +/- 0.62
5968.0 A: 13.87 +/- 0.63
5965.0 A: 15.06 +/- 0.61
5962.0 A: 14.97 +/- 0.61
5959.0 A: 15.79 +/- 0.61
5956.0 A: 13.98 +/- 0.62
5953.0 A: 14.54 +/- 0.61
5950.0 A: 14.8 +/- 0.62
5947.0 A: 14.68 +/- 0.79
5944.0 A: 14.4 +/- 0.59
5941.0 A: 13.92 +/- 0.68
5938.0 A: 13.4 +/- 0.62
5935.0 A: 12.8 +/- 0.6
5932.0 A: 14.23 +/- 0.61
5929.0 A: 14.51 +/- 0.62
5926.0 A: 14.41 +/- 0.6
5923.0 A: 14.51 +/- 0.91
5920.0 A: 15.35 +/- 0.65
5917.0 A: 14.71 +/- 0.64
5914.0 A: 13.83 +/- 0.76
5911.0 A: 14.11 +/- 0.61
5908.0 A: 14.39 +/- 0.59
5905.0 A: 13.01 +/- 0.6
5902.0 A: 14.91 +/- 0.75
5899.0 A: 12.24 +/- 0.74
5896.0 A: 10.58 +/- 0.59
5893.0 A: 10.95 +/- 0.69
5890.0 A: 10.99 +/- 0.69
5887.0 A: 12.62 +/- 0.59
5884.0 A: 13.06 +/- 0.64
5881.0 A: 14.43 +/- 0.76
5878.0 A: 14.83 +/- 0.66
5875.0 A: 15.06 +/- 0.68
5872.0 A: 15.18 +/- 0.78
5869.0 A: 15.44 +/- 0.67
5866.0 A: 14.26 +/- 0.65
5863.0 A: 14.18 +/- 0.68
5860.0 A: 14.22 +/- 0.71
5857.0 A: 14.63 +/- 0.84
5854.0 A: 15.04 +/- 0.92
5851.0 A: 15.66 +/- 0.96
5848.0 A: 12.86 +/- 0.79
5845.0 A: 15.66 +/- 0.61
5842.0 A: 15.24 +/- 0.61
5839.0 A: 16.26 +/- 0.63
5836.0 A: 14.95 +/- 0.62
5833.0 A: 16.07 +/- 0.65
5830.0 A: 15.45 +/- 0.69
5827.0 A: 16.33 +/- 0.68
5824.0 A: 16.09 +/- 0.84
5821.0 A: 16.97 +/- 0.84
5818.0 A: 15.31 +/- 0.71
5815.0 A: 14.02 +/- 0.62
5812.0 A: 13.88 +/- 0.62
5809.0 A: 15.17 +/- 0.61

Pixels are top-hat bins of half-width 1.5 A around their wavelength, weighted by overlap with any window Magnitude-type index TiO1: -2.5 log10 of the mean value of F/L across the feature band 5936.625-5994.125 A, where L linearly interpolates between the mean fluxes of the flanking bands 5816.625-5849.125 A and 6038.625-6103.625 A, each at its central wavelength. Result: 0.07 mag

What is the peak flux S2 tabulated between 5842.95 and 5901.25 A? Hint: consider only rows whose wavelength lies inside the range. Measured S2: 15.66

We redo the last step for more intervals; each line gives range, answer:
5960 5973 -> 15.06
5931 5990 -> 15.79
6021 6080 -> 16.6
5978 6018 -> 15.65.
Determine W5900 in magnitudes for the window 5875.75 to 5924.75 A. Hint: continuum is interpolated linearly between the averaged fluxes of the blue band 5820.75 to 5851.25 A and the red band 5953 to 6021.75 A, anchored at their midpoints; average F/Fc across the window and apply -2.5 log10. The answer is 0.13 mag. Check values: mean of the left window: 15.5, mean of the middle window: 13.4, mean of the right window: 14.5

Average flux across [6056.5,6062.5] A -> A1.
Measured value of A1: 15.1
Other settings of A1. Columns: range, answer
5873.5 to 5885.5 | 14.3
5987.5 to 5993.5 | 14.8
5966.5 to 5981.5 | 14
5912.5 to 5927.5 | 14.6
